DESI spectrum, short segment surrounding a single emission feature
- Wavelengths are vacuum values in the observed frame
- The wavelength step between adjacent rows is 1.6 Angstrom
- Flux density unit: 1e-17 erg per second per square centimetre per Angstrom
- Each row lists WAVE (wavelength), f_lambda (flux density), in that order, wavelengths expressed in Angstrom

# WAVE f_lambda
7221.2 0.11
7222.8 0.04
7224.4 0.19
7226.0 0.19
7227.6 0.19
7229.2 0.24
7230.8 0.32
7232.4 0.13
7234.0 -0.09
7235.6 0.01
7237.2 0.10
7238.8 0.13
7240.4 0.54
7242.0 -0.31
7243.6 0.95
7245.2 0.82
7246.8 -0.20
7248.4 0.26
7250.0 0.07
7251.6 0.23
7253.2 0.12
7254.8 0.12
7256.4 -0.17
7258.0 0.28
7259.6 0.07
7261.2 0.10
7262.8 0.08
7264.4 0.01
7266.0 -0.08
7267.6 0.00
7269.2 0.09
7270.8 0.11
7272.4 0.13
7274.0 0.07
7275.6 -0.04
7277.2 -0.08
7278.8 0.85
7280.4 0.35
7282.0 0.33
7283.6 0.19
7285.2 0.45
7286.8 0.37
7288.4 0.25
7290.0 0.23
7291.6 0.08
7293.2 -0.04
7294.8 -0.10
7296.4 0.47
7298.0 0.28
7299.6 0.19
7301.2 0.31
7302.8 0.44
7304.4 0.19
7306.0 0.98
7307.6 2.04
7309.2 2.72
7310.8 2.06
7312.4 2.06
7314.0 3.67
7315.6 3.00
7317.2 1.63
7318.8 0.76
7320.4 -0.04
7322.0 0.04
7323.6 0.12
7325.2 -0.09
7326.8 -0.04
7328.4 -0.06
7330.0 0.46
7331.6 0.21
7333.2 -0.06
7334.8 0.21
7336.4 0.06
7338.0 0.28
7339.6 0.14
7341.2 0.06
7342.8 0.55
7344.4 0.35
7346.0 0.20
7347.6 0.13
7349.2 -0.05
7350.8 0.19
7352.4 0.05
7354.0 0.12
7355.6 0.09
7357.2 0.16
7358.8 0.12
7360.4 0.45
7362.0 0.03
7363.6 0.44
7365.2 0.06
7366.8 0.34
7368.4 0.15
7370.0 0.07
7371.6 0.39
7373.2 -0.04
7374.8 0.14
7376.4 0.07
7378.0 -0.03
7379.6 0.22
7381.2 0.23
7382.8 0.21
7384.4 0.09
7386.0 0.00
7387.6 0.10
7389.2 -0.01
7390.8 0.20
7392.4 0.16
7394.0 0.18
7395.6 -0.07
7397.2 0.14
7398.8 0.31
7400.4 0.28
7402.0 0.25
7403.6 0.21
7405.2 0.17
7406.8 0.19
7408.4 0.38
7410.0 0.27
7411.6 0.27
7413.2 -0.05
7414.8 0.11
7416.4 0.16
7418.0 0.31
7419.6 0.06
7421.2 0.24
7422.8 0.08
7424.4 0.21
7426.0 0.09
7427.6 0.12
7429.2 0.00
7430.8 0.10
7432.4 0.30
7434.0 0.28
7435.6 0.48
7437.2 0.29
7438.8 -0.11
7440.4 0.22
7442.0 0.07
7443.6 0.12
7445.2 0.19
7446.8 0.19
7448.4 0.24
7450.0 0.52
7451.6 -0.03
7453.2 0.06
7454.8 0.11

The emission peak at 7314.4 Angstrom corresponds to [O II] 3727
